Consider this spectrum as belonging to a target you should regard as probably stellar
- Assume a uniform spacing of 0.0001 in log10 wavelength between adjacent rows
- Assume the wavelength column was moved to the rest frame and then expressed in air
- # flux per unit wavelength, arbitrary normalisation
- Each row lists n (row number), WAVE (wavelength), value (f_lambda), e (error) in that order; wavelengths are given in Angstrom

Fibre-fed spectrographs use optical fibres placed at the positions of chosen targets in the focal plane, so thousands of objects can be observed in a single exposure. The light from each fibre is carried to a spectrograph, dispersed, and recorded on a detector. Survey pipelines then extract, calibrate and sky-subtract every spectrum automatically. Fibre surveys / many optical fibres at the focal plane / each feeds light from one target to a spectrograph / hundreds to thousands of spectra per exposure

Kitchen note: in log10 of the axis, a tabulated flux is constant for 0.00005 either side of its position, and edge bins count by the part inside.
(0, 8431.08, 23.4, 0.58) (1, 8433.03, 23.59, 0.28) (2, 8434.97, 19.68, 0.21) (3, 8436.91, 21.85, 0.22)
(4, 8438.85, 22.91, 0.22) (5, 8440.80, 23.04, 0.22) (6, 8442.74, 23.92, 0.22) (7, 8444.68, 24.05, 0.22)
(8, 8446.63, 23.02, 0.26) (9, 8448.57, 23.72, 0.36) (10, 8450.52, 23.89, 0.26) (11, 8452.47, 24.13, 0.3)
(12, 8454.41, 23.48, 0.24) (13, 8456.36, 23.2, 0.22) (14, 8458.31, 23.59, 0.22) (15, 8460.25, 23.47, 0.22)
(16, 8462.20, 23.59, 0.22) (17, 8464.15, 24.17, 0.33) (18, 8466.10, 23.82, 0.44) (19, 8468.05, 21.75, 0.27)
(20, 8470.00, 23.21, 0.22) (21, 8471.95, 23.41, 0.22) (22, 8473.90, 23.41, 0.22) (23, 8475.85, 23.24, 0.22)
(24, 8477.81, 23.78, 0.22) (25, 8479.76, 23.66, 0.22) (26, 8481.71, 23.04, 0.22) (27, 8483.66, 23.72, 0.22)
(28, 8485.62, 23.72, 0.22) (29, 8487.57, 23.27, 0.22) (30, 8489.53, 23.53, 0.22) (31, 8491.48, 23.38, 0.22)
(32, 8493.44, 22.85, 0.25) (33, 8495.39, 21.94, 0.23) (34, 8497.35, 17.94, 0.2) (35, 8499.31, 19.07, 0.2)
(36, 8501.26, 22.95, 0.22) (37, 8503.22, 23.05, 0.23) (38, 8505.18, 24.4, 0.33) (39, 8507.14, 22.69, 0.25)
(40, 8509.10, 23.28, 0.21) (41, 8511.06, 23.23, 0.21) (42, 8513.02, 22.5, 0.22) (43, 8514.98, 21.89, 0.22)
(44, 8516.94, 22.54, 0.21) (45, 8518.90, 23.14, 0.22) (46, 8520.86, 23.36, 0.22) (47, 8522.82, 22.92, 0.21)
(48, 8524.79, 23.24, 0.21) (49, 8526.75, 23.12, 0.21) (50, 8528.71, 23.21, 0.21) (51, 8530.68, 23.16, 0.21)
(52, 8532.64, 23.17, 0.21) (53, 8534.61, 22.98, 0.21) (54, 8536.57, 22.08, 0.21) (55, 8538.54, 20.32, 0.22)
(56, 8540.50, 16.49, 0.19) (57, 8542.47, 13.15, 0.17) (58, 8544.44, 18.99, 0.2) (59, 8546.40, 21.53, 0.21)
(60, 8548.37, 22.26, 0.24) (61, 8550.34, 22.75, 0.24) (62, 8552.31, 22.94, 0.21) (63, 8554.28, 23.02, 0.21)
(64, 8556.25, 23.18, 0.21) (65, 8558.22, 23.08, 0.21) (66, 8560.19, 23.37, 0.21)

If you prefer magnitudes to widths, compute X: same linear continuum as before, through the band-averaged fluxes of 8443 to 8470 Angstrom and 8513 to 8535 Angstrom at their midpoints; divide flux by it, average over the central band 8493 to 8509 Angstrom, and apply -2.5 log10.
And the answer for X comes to 0.060 mag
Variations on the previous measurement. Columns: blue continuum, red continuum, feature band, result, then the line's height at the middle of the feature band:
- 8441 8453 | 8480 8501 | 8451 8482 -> -0.017 mag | 23.1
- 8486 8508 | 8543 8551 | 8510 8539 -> -0.061 mag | 21.5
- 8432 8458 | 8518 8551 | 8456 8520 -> -0.028 mag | 22.3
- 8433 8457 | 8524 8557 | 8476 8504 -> -0.011 mag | 22.3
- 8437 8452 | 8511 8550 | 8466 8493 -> -0.030 mag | 22.7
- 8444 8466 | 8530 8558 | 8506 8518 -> -0.031 mag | 22.1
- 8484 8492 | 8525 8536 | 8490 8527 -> 0.038 mag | 23.3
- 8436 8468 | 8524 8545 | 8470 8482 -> -0.034 mag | 22.7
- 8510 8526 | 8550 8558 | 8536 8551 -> 0.174 mag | 23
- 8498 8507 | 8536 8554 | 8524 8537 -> -0.109 mag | 20.8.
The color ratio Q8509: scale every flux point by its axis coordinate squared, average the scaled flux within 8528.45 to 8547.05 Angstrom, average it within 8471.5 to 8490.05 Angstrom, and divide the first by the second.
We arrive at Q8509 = 0.88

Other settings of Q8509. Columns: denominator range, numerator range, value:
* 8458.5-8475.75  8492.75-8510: 0.95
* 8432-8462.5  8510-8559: 0.97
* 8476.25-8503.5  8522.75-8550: 0.95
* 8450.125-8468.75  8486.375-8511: 0.96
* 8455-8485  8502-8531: 1.00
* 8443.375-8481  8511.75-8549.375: 0.93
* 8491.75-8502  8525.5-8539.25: 1.08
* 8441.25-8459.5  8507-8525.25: 0.98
